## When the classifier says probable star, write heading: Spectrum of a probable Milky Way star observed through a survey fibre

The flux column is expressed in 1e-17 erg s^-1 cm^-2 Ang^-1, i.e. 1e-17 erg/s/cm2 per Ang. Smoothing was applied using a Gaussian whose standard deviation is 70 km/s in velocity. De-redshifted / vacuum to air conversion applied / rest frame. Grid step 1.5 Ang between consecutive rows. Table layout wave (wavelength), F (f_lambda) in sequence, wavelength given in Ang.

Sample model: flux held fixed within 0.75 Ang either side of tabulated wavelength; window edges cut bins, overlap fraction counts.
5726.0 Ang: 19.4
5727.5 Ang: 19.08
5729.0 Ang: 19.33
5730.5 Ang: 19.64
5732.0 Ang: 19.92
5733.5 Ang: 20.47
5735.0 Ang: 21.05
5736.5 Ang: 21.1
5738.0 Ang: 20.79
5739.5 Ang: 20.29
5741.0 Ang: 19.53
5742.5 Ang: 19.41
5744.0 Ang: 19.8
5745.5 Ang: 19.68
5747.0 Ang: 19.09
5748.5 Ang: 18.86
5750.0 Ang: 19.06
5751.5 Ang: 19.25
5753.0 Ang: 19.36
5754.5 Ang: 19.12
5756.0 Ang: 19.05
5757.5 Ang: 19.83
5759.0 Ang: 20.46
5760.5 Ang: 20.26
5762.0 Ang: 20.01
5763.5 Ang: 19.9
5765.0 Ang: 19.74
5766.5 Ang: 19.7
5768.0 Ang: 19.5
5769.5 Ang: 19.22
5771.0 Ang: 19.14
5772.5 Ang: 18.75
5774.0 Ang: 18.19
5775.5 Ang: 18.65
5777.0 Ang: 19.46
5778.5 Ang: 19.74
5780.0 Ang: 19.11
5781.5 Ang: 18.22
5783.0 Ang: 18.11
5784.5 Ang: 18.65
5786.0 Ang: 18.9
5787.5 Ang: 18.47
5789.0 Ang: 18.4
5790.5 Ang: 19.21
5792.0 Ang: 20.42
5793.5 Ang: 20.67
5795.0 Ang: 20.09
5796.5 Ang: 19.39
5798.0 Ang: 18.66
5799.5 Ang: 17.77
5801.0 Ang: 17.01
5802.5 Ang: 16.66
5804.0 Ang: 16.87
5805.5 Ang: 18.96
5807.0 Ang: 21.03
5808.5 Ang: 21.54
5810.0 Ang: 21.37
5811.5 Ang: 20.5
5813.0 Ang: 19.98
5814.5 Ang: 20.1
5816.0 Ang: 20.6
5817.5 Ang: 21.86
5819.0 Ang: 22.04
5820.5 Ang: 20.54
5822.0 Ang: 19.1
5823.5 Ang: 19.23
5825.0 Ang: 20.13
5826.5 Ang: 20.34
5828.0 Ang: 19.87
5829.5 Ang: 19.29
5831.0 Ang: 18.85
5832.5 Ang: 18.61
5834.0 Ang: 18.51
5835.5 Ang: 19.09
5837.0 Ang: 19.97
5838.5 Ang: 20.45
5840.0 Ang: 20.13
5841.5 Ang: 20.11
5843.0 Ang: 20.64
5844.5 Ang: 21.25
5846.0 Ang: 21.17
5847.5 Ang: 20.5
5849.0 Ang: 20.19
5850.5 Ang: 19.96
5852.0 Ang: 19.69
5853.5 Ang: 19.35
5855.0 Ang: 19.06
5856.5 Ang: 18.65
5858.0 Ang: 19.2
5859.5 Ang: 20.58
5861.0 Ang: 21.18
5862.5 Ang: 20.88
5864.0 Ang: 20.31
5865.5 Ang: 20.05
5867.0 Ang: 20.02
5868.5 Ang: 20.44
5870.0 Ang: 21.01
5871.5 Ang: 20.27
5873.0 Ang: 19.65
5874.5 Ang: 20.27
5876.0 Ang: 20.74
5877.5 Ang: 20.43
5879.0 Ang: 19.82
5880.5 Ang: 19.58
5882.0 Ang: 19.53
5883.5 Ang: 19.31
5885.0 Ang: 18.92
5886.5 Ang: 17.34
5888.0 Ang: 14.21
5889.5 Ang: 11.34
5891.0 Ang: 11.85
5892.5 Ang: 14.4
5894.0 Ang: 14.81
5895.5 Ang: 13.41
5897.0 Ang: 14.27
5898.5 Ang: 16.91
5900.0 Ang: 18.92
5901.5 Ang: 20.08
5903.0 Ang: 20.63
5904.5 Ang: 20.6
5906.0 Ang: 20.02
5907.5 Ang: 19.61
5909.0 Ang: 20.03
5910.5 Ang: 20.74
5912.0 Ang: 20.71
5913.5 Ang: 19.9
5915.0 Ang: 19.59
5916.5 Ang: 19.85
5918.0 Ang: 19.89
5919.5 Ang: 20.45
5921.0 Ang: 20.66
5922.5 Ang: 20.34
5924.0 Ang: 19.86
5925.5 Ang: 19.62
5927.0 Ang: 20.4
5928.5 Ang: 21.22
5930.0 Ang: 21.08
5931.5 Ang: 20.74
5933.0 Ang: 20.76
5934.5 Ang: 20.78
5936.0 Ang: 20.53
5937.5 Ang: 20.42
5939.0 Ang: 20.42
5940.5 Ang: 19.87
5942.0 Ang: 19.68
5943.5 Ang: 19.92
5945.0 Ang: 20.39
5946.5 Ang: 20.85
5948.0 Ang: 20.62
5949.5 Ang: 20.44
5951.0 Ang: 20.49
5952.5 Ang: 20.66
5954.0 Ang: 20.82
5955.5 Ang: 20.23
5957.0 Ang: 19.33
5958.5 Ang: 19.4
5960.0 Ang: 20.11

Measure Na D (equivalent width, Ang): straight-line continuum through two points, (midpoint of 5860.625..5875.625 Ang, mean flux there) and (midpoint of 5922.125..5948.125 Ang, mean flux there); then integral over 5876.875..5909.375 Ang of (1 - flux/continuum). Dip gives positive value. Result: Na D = 4.6 Ang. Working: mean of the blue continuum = 20.4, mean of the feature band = 17.5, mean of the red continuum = 20.4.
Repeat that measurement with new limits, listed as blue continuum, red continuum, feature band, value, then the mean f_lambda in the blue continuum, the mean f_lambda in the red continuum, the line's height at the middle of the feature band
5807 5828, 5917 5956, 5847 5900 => 5.1 Ang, 20.6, 20.4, 20.5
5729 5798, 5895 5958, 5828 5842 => 0.2 Ang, 19.5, 19.9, 19.7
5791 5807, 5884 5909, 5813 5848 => -3.8 Ang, 18.8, 16.8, 18.1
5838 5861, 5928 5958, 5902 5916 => 0.1 Ang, 20.1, 20.4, 20.3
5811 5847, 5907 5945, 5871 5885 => 0.2 Ang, 20.1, 20.3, 20.2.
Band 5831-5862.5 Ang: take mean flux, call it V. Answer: 19.9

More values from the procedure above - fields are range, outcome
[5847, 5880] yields 20.1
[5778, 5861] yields 19.6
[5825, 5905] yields 19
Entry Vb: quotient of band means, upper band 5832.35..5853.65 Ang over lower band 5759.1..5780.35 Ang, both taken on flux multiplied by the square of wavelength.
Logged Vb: 1.1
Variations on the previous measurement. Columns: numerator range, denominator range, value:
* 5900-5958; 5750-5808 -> 1.12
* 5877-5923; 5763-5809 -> 1.00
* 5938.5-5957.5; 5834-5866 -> 1.05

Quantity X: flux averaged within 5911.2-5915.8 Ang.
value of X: 20.1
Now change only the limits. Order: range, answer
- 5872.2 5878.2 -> 20.3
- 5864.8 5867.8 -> 20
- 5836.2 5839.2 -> 20.2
